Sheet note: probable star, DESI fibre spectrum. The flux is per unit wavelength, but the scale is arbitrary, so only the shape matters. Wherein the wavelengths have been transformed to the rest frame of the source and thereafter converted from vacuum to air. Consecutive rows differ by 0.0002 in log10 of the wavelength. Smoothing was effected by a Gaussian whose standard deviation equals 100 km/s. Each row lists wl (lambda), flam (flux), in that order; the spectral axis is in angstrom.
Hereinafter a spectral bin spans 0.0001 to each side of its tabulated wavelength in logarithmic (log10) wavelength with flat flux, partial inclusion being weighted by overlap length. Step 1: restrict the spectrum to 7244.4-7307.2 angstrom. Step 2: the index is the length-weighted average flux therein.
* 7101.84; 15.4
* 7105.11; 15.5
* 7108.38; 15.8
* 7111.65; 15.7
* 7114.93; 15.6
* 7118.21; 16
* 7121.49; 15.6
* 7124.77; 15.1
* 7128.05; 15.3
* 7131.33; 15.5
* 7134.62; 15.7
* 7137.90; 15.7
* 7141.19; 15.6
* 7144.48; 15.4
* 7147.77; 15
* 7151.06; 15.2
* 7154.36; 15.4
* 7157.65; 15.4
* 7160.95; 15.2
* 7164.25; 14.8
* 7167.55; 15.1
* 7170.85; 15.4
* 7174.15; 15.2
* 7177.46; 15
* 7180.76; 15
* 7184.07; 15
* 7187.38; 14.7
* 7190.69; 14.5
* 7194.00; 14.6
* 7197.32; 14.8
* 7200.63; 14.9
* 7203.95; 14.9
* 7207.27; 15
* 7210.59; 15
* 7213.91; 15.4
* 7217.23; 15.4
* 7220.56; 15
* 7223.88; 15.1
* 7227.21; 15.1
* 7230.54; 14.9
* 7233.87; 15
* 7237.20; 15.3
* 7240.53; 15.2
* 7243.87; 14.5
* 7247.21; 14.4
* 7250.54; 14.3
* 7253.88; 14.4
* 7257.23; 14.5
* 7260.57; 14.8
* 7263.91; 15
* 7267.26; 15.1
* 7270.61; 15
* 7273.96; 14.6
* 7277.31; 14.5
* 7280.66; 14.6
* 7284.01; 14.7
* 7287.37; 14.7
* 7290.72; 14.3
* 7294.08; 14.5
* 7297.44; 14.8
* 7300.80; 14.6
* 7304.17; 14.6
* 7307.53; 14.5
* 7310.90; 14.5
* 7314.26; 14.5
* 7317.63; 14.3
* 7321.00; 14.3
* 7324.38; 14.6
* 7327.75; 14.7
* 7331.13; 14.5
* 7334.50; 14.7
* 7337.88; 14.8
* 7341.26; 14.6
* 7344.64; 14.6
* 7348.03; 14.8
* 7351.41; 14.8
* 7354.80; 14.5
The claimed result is 14.6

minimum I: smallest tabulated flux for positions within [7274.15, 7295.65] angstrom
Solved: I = 14.3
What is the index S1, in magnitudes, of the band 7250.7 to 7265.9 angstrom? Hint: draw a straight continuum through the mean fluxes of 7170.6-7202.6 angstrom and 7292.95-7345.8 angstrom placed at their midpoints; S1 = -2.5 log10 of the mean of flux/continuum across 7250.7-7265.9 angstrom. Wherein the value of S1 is 0.006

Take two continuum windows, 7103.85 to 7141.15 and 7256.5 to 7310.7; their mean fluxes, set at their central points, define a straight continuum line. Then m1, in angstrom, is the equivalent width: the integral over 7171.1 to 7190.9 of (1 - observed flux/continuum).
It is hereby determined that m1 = 0.4 angstrom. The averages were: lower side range 15.6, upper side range 14.7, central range 15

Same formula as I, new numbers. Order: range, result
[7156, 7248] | 14.4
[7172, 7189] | 14.7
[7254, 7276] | 14.5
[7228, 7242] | 14.9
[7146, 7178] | 14.8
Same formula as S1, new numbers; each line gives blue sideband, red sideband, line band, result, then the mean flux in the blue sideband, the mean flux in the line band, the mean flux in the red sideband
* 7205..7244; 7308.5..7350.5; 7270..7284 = 0.01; 15.1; 14.7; 14.6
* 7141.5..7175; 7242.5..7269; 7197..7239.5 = -0.02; 15.2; 15.1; 14.6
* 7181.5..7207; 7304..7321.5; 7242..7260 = 0.01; 14.8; 14.4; 14.5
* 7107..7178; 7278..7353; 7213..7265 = 0.00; 15.4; 14.9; 14.6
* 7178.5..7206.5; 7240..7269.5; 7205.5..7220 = -0.03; 14.8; 15.2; 14.7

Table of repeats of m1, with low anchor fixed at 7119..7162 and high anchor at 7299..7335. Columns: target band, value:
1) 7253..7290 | 0.1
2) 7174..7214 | 0.6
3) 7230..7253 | 0.2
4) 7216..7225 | -0.1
